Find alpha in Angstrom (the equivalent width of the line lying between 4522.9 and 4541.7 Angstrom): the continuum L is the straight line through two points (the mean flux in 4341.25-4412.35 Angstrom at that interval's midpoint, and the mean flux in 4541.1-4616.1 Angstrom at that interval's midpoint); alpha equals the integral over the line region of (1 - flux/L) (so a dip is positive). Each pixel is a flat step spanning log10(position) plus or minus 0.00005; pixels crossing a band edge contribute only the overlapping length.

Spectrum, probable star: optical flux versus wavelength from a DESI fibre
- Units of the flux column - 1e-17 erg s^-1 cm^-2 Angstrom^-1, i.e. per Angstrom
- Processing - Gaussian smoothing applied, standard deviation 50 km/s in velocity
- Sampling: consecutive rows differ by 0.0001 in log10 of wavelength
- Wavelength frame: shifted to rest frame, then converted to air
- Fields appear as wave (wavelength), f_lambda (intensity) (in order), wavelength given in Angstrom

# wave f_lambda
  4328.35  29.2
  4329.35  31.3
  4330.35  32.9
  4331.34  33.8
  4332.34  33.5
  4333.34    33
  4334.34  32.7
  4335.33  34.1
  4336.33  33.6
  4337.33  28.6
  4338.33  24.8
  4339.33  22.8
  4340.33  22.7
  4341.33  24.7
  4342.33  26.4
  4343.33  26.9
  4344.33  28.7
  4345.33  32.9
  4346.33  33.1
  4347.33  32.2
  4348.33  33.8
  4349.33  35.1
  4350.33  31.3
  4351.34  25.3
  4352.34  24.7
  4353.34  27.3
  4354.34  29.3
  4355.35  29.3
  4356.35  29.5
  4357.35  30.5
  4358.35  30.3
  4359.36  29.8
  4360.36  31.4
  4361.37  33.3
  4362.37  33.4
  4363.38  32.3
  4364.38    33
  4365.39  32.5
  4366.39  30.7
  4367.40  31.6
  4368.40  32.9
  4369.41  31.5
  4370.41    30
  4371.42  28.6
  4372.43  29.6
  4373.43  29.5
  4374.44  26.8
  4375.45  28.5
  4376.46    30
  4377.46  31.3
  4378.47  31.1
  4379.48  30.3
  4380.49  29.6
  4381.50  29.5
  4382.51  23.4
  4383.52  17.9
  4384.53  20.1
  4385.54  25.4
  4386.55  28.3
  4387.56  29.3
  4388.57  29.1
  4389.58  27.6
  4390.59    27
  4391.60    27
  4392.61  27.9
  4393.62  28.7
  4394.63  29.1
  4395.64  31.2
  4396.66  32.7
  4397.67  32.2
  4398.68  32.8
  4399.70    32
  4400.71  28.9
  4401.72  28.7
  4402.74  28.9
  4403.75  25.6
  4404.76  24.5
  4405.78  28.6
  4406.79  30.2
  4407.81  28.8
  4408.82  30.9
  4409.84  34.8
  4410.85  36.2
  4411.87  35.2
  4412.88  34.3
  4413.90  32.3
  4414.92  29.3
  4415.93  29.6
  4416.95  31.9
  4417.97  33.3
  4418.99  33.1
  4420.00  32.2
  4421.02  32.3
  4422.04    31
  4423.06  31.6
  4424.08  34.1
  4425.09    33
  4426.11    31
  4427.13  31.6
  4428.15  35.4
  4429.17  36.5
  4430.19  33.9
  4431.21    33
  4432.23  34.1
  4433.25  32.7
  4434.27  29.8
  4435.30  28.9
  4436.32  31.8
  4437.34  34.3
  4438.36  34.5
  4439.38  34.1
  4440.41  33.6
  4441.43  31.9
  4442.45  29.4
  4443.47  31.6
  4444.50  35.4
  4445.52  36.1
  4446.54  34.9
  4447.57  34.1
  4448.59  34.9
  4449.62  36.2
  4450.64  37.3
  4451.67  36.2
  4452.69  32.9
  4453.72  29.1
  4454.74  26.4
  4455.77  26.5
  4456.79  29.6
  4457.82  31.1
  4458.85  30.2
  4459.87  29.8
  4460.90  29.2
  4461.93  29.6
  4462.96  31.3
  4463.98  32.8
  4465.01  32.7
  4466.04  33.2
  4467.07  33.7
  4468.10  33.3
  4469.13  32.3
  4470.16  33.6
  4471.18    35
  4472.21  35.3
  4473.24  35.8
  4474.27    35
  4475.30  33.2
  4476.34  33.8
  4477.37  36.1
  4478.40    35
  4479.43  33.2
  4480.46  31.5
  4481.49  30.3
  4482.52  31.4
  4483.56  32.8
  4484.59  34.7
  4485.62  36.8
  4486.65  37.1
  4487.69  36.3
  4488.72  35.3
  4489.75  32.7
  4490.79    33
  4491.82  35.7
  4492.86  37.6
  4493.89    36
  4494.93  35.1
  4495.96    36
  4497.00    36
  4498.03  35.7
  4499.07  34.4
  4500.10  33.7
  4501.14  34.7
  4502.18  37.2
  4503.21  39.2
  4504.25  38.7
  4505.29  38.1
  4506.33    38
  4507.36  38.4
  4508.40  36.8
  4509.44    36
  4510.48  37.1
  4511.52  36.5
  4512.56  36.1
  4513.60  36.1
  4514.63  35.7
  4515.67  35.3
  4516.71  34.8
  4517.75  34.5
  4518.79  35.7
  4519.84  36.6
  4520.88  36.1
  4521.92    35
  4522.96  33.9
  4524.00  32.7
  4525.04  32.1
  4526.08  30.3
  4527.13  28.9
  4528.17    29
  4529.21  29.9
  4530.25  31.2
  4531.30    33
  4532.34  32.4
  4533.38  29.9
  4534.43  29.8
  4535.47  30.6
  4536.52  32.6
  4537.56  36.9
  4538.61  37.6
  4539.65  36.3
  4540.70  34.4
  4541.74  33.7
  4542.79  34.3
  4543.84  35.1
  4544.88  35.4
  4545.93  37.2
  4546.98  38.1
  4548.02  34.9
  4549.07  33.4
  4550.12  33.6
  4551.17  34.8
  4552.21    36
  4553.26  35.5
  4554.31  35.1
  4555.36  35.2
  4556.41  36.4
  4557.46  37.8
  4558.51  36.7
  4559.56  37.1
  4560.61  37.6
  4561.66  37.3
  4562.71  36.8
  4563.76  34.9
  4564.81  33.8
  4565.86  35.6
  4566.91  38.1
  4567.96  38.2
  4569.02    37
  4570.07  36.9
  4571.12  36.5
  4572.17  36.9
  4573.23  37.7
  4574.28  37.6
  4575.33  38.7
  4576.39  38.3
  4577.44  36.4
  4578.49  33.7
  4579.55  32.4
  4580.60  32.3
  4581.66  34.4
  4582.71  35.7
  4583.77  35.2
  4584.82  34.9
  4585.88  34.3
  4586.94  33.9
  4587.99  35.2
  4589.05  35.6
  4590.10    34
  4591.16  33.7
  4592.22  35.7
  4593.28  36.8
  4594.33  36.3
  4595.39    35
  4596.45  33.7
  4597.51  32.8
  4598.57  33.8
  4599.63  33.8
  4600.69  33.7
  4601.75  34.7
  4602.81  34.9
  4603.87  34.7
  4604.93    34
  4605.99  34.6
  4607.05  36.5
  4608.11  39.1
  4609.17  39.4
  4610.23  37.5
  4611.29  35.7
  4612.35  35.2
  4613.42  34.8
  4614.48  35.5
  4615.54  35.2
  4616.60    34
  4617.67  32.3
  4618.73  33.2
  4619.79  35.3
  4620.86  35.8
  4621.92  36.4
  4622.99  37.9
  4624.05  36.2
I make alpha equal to 1.1 Angstrom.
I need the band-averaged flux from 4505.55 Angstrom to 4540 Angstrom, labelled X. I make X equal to 34.1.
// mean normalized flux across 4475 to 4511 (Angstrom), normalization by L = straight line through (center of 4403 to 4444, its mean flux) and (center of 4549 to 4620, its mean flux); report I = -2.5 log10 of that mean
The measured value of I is -0.06 mag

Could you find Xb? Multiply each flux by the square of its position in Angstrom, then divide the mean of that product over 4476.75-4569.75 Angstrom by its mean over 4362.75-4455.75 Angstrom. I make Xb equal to 1.19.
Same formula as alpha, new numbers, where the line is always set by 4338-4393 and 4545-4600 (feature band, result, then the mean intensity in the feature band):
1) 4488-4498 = -0.7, 35.3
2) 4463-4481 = -0.8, 33.8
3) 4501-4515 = -1.5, 37.1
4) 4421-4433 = -0.9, 33.2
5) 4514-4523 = -0.4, 35.4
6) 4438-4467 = -0.5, 32.3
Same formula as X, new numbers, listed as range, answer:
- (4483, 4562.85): 35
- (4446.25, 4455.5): 33.3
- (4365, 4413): 29.4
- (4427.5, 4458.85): 32.8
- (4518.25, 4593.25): 34.9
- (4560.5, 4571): 36.6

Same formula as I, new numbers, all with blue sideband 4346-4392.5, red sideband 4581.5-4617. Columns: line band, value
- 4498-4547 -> -0.05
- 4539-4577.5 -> -0.06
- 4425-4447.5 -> -0.07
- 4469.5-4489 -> -0.07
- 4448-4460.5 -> -0.01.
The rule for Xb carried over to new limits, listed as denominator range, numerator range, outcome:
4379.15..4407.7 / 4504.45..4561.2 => 1.32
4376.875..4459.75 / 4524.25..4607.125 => 1.20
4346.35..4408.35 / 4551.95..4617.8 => 1.33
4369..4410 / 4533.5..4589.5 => 1.34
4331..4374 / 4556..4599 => 1.31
